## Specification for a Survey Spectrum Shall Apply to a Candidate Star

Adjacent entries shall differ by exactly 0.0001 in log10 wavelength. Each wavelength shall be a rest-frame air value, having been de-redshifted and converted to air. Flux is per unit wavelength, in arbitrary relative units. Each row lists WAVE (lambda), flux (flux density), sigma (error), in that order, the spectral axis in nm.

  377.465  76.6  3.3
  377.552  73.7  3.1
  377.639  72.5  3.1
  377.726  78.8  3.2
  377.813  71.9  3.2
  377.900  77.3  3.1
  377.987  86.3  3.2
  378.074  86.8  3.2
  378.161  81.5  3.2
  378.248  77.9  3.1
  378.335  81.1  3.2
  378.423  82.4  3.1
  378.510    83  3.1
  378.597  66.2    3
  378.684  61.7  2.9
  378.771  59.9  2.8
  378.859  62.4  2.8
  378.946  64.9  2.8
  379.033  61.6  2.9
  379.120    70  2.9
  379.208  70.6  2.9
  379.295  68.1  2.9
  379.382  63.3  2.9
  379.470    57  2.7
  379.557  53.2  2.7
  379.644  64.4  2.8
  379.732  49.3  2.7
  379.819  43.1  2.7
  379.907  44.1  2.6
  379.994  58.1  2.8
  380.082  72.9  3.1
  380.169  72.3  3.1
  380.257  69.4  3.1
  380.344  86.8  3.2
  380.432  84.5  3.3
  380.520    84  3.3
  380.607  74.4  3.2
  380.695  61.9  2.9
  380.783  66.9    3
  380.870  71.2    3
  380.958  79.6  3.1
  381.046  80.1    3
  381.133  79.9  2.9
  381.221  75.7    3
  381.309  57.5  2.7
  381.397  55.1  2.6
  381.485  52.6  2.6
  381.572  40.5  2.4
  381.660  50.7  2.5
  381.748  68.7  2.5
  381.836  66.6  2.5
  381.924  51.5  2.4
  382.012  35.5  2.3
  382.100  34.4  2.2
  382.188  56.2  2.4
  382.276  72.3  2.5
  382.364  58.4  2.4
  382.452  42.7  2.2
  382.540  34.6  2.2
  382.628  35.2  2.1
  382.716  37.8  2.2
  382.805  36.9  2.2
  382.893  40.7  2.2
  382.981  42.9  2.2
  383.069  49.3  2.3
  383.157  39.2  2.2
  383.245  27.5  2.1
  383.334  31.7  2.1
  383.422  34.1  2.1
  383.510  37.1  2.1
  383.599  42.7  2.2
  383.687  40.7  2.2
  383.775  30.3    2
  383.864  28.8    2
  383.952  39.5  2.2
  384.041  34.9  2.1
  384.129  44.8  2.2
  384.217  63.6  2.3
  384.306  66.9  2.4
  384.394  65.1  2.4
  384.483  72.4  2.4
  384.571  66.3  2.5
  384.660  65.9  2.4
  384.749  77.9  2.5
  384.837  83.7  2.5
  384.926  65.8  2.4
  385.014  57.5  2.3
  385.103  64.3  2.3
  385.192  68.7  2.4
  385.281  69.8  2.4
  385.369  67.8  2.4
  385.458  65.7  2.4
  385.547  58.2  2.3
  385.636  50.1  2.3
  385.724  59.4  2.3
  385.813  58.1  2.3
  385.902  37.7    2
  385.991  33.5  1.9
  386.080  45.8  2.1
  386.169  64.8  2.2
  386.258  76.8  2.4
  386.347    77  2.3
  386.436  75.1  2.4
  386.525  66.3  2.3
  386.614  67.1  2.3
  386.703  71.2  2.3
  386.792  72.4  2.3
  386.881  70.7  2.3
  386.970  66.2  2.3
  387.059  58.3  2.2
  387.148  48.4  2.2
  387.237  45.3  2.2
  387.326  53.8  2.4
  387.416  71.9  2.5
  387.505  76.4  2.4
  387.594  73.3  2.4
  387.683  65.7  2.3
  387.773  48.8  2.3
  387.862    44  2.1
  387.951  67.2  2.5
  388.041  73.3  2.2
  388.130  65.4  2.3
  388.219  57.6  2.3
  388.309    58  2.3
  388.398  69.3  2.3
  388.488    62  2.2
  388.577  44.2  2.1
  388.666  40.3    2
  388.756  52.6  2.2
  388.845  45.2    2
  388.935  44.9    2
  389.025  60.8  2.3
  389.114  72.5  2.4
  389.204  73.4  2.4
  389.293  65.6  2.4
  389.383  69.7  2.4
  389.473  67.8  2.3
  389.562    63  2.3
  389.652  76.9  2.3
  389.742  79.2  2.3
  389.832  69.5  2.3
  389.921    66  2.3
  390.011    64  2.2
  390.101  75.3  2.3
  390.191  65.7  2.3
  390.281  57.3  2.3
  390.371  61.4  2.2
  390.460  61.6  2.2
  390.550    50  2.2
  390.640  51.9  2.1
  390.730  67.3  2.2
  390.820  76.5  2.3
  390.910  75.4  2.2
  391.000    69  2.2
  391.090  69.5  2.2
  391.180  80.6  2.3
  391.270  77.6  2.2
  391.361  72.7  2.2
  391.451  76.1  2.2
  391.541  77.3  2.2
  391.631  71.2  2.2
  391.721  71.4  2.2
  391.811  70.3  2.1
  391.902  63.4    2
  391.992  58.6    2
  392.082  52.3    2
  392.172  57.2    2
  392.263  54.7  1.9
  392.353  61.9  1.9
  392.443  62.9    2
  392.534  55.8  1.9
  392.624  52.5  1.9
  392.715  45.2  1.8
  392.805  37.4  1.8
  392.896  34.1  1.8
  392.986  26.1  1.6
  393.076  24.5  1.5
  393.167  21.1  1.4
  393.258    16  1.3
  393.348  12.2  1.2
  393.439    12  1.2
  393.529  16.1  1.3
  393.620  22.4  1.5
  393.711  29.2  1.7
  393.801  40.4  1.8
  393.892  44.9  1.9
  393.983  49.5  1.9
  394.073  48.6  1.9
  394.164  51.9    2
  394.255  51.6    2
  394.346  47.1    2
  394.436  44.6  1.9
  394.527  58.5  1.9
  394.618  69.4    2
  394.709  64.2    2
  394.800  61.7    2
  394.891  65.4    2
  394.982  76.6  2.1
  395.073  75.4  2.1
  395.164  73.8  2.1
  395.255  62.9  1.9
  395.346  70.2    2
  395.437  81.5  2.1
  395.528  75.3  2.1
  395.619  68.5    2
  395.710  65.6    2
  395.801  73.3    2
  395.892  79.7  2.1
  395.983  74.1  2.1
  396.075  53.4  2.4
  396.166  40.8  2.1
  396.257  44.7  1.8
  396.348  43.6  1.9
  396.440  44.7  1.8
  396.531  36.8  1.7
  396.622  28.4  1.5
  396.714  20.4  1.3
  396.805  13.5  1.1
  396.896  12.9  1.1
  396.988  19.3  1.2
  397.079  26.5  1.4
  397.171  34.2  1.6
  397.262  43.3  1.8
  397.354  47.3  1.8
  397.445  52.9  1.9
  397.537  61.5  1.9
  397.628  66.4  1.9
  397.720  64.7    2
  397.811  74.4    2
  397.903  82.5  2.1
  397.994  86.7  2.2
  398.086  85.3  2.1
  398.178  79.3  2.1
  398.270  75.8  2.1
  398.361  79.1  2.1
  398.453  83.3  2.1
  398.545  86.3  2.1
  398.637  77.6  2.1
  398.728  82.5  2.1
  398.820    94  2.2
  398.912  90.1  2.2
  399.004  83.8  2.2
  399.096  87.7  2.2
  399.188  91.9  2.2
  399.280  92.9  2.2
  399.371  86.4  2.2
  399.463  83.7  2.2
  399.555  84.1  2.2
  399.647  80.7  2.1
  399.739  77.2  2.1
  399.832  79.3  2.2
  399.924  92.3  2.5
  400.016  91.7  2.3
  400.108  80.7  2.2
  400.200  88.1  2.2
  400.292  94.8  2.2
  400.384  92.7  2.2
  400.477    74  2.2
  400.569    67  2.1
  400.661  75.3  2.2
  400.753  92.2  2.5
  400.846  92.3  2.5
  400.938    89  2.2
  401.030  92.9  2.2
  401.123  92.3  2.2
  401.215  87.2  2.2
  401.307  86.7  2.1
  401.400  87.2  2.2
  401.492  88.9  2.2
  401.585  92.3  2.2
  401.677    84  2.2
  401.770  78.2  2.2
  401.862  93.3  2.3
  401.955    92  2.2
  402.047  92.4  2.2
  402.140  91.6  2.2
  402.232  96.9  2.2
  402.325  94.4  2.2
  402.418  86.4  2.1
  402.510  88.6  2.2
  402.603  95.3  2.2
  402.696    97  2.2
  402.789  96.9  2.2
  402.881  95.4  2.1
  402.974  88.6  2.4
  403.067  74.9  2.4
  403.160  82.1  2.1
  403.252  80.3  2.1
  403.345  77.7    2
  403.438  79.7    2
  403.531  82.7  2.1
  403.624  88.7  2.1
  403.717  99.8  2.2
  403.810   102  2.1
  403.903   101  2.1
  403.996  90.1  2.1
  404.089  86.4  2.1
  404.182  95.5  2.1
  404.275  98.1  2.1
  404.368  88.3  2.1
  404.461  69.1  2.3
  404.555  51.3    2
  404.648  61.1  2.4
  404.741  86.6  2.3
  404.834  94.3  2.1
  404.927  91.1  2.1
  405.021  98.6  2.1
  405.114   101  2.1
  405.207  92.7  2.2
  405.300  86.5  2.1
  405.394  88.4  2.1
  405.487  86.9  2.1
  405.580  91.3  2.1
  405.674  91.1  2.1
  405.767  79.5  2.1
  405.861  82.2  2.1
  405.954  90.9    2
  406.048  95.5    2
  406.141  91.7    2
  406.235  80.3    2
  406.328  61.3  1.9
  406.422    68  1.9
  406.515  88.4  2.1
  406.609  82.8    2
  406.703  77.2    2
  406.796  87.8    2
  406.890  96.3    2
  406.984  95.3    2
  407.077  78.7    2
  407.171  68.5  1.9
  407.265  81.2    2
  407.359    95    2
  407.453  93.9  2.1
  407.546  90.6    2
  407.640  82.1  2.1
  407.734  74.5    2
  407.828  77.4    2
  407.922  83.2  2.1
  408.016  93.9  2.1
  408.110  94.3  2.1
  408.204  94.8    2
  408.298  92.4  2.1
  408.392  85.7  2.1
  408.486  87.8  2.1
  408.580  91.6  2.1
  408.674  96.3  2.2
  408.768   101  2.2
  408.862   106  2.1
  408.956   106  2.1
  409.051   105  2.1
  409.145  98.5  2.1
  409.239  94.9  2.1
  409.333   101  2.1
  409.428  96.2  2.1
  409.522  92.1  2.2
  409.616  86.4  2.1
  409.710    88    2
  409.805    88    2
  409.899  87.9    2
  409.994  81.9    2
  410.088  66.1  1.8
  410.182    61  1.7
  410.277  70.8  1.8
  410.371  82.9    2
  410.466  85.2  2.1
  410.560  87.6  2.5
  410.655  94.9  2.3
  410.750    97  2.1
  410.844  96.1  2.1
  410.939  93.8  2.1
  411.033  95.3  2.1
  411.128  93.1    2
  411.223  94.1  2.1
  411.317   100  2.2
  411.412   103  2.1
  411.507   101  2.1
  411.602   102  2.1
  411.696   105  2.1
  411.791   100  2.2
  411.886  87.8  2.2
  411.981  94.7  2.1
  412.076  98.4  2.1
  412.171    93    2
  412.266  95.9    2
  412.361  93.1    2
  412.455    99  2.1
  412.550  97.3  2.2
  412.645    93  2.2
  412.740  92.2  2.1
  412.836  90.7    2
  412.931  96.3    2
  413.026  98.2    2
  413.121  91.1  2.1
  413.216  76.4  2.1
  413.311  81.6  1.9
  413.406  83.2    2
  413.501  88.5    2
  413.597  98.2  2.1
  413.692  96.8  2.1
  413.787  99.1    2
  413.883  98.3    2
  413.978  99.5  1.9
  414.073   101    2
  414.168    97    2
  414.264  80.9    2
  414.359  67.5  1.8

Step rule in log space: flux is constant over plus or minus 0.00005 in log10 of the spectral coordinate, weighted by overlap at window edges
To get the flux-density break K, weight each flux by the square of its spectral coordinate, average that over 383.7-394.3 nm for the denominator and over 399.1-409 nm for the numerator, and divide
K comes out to 1.6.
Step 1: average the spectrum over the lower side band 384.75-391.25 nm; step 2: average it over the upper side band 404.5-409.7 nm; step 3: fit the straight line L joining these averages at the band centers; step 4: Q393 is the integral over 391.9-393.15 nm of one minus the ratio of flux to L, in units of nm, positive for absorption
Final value 0.38 nm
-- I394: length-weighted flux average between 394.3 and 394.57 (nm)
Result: 50.1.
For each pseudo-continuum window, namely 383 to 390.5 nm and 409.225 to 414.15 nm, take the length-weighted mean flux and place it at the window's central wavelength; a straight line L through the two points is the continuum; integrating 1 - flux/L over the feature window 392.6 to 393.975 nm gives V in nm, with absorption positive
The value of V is 0.783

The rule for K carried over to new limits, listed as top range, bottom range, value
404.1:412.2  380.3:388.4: 1.73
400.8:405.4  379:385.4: 1.73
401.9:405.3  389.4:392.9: 1.46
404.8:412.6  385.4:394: 1.72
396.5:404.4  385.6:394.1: 1.46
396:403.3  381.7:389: 1.47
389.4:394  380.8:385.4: 1.07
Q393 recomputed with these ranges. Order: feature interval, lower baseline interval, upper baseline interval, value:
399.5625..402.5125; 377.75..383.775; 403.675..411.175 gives -0.21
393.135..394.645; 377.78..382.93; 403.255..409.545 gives 0.78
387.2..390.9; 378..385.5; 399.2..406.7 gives 0.34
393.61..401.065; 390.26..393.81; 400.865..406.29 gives 0.33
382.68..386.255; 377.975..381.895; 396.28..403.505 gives 0.90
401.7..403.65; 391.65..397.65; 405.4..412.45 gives -0.45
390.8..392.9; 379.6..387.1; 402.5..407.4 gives 0.15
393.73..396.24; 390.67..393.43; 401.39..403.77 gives 0.15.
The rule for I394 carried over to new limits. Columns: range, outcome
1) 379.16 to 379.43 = 67.1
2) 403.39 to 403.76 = 87.5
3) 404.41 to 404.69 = 60.8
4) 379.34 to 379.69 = 59.3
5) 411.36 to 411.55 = 102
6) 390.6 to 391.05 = 68.2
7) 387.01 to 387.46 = 55.6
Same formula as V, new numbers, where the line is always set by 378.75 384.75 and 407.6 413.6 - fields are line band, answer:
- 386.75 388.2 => 0.01 nm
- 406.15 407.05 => 0.05 nm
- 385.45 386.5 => 0.05 nm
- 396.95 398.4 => 0.28 nm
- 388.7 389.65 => 0.05 nm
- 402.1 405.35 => -0.20 nm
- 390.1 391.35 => 0.00 nm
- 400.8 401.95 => -0.12 nm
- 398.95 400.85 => -0.16 nm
